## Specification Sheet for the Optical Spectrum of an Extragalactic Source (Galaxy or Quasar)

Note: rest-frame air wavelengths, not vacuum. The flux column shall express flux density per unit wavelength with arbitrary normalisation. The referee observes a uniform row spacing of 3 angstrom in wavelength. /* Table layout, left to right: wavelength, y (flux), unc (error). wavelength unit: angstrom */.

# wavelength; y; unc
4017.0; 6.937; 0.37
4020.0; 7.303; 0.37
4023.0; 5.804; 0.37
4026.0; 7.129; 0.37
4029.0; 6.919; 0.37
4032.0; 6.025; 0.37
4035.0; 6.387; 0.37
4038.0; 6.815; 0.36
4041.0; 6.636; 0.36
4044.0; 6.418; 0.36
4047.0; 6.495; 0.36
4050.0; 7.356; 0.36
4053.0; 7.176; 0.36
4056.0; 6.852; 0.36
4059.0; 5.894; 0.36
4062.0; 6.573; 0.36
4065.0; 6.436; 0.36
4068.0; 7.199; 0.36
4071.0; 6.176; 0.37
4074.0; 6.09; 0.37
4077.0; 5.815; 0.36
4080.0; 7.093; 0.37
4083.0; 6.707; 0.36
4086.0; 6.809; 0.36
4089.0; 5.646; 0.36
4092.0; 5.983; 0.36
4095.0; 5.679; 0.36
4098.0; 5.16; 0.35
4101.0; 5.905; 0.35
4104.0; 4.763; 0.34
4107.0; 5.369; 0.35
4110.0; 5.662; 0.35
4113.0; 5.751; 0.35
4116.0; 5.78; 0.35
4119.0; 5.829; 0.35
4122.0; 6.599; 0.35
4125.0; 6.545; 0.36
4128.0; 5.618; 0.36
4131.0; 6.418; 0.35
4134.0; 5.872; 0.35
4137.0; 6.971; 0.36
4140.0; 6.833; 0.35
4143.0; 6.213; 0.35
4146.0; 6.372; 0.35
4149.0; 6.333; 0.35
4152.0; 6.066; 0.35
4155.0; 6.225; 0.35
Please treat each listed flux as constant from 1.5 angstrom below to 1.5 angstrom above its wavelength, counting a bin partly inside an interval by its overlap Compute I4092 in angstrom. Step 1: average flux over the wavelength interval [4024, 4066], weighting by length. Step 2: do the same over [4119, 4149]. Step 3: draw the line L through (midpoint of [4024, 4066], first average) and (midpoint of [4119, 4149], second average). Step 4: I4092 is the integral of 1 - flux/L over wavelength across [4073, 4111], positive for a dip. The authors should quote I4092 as 3.47 angstrom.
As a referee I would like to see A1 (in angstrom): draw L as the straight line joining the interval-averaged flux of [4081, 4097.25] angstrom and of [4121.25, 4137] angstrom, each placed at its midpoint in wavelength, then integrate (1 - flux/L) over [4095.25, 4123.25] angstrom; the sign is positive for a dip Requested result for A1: 2.6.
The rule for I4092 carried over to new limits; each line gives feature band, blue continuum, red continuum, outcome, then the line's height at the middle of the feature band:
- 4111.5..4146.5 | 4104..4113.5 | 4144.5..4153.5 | -2.2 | 5.85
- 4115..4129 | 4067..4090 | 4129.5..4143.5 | 0.8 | 6.47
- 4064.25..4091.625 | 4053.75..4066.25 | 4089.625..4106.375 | -1.9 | 6.02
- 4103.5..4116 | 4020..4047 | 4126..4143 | 1.8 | 6.39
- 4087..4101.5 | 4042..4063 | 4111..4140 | 1.6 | 6.4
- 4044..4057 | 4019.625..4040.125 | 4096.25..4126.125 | -1.1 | 6.37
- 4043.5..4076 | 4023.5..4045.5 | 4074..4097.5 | -1.1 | 6.39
